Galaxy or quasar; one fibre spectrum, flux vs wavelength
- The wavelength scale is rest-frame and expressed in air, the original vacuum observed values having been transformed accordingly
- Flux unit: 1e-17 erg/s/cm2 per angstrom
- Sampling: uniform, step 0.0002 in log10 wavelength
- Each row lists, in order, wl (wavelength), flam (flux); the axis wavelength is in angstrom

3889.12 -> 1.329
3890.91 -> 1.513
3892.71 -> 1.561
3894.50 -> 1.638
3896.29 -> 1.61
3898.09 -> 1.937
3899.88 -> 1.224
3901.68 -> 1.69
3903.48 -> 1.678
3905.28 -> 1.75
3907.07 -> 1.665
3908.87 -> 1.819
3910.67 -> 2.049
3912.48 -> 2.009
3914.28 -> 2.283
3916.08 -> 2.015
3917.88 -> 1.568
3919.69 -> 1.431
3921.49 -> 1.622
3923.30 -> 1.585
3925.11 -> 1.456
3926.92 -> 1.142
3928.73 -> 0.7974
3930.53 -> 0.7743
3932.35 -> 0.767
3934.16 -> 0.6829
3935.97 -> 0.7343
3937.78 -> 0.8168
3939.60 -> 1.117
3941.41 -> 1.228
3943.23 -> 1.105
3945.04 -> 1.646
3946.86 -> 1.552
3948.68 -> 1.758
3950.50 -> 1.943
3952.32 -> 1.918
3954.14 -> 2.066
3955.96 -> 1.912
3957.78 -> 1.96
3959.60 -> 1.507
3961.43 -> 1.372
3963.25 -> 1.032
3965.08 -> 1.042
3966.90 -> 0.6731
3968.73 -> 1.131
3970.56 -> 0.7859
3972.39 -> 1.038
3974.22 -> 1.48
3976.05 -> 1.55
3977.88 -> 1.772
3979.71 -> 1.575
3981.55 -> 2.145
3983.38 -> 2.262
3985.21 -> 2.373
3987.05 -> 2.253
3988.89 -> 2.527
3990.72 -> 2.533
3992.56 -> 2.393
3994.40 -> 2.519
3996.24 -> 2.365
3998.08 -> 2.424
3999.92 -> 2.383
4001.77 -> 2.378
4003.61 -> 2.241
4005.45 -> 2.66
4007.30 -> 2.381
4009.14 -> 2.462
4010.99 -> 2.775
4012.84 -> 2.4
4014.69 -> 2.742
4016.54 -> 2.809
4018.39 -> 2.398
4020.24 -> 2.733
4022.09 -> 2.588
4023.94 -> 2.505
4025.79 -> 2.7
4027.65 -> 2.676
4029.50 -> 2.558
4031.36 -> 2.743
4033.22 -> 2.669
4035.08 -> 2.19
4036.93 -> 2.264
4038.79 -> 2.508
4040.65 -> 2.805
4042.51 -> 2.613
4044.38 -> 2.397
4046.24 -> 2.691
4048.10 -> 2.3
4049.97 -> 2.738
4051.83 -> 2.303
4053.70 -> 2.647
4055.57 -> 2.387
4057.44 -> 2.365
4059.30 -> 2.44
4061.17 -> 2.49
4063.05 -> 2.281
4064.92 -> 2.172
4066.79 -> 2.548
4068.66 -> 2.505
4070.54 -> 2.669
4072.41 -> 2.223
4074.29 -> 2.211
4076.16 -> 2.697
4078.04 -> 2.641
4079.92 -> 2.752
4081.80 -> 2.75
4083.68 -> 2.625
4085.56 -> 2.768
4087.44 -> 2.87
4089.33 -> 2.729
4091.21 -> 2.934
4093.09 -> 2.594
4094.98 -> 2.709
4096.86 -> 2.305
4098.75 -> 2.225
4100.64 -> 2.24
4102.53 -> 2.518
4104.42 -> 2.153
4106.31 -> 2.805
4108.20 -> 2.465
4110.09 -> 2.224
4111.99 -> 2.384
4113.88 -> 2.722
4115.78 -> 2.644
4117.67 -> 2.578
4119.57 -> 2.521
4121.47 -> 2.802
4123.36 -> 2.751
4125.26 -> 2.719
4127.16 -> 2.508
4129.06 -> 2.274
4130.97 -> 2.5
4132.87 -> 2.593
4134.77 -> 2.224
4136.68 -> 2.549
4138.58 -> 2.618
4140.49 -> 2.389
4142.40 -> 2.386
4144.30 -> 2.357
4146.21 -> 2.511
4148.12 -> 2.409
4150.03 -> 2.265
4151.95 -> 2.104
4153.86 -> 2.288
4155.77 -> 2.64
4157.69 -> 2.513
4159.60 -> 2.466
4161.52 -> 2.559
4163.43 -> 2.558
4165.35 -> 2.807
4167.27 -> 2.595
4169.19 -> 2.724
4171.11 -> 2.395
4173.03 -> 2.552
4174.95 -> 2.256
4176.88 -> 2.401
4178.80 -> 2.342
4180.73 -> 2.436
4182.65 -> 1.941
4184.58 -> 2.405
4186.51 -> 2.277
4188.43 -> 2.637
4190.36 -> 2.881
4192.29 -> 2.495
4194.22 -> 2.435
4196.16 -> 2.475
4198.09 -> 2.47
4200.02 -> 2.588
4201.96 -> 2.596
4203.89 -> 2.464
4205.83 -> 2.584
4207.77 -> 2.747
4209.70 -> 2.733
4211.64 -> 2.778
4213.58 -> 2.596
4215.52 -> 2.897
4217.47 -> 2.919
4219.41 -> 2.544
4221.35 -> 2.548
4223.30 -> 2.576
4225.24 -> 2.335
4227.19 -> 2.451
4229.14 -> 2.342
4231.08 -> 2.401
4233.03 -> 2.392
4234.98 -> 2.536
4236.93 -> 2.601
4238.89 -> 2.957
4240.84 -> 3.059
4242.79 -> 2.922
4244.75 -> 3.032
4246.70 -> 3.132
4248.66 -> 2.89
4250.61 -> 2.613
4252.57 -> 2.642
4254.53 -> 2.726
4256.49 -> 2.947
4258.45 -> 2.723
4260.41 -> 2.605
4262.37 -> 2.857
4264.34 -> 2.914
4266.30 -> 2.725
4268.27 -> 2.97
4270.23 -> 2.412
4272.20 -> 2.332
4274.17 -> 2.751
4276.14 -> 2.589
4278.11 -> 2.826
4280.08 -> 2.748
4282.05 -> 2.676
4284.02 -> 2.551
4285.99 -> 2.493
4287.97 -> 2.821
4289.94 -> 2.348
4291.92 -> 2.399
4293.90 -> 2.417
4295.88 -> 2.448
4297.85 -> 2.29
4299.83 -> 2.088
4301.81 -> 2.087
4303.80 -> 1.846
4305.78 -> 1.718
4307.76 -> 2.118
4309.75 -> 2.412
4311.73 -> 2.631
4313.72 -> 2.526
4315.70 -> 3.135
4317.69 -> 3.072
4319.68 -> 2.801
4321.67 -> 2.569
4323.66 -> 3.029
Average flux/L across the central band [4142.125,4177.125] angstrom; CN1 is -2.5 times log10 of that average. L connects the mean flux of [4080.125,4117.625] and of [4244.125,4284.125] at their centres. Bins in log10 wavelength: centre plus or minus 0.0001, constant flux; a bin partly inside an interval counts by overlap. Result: 0.071 mag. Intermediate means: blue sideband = 2.57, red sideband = 2.75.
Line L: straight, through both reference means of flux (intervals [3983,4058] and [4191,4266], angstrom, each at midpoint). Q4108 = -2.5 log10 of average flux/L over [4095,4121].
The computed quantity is 0.050 mag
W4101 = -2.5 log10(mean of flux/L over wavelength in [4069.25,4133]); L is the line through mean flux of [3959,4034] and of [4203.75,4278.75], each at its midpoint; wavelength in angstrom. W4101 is -0.081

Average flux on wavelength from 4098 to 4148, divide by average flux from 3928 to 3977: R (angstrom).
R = 1.9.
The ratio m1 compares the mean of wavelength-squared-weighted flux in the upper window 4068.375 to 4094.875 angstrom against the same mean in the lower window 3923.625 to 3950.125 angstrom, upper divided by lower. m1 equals 2.5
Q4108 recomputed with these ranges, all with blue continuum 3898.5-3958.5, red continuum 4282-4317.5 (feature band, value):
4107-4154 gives -0.237 mag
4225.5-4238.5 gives -0.108 mag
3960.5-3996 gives -0.055 mag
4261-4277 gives -0.160 mag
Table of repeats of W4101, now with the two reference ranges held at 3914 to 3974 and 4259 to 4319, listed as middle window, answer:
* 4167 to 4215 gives -0.149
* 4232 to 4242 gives -0.155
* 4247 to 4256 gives -0.152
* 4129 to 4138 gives -0.225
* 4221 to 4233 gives -0.054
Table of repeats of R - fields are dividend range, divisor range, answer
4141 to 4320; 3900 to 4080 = 1.27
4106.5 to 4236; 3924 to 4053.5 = 1.27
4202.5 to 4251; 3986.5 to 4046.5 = 1.06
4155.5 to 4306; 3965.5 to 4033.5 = 1.16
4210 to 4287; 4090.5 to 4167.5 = 1.08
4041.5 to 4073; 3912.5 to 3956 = 1.74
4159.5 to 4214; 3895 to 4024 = 1.41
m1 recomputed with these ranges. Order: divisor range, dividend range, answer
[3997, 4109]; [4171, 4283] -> 1.13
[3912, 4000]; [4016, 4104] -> 1.66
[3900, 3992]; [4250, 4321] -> 1.94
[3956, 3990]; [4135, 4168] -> 1.68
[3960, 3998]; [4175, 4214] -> 1.59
